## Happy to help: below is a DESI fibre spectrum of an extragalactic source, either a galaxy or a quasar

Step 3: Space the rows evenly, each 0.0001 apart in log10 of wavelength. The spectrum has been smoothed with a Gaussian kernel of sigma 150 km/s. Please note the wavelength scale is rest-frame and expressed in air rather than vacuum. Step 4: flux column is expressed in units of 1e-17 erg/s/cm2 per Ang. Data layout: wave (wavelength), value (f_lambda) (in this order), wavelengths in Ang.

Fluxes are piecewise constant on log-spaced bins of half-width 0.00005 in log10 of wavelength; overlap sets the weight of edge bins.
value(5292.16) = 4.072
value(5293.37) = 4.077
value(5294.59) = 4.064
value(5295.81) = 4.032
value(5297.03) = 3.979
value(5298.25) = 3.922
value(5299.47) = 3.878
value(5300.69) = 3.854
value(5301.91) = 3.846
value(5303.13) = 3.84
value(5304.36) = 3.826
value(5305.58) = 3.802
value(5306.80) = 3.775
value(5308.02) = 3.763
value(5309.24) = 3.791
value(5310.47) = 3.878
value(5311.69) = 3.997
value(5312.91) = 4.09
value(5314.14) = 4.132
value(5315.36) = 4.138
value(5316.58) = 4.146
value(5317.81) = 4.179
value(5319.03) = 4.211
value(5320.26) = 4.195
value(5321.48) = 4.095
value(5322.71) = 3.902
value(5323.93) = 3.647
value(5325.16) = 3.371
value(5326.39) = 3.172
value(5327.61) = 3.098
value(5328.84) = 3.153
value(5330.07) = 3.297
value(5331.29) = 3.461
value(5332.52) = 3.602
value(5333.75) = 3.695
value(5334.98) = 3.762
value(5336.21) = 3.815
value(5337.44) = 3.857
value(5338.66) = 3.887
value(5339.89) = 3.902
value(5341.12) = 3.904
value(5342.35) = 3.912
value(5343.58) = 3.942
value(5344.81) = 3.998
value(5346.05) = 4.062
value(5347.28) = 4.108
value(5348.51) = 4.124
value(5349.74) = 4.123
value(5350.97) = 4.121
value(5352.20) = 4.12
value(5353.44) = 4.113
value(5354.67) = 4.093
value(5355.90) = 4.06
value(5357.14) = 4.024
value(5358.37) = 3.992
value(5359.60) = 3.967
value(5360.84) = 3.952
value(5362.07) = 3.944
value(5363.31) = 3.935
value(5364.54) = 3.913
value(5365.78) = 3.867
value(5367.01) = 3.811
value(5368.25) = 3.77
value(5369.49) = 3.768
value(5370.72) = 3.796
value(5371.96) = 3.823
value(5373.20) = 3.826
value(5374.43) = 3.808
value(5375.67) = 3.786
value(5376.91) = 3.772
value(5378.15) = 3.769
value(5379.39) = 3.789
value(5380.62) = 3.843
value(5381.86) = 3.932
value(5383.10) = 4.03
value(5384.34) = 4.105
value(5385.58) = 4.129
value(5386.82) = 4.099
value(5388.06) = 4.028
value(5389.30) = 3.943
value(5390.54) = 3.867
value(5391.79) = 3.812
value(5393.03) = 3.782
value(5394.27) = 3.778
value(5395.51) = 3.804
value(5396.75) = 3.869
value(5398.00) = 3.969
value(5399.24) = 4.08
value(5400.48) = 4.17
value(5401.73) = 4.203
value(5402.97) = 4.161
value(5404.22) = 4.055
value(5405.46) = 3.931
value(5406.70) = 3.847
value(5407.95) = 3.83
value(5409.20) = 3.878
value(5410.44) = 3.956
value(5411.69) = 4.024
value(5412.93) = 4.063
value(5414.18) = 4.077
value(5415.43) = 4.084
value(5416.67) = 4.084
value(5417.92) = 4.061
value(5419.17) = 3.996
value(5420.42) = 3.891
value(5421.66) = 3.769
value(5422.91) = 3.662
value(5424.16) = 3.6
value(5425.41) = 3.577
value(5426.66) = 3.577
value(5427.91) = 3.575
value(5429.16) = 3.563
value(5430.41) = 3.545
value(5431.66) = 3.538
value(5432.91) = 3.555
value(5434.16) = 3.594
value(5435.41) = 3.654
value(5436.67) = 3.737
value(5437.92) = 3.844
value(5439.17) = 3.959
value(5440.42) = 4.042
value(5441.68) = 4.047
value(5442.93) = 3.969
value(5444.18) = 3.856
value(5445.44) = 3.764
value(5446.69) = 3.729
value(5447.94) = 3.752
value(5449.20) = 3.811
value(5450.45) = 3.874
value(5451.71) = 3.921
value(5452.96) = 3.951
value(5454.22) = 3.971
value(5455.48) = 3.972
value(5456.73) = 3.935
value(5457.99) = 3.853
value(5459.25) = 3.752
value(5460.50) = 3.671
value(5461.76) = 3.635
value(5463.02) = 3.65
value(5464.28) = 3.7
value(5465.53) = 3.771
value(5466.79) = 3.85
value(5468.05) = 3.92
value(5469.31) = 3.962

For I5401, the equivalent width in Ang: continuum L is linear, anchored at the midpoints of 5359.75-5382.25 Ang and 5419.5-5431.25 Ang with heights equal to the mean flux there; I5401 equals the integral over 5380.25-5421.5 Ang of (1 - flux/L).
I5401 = -2.71 Ang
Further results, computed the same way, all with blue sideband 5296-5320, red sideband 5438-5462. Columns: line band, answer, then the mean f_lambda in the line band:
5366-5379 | 0.4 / 3.79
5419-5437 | 1.1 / 3.65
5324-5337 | 1.6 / 3.45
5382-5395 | -0.2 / 3.95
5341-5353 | -0.4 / 4.05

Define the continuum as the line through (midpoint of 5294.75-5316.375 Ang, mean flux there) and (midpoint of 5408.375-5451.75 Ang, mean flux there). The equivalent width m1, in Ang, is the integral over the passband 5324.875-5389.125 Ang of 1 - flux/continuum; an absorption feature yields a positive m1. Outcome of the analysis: 0.4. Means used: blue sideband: 3.92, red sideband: 3.82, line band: 3.85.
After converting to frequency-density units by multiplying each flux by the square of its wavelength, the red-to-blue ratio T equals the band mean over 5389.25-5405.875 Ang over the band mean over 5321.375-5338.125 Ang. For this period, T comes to 1.14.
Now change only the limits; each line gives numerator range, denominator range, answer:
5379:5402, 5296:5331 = 1.07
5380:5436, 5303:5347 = 1.05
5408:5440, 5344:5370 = 0.97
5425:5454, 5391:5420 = 0.96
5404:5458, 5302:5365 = 1.03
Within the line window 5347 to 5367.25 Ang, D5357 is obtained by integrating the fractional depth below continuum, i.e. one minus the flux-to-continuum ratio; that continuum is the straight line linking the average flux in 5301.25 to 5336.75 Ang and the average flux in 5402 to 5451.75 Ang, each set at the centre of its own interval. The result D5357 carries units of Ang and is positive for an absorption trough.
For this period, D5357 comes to -1.2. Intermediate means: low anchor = 3.78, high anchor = 3.84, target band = 4.02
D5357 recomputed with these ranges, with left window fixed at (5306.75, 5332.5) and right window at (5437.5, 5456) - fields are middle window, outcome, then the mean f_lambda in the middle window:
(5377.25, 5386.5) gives -0.3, 3.94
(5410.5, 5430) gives 0.2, 3.84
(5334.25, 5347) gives -0.4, 3.91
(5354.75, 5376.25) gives -0.4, 3.89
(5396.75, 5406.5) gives -0.5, 4.06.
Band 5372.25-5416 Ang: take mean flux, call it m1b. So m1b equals 3.94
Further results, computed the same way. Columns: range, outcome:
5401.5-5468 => 3.84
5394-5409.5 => 3.97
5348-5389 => 3.95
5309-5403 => 3.9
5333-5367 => 3.97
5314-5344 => 3.77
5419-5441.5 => 3.7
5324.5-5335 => 3.38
